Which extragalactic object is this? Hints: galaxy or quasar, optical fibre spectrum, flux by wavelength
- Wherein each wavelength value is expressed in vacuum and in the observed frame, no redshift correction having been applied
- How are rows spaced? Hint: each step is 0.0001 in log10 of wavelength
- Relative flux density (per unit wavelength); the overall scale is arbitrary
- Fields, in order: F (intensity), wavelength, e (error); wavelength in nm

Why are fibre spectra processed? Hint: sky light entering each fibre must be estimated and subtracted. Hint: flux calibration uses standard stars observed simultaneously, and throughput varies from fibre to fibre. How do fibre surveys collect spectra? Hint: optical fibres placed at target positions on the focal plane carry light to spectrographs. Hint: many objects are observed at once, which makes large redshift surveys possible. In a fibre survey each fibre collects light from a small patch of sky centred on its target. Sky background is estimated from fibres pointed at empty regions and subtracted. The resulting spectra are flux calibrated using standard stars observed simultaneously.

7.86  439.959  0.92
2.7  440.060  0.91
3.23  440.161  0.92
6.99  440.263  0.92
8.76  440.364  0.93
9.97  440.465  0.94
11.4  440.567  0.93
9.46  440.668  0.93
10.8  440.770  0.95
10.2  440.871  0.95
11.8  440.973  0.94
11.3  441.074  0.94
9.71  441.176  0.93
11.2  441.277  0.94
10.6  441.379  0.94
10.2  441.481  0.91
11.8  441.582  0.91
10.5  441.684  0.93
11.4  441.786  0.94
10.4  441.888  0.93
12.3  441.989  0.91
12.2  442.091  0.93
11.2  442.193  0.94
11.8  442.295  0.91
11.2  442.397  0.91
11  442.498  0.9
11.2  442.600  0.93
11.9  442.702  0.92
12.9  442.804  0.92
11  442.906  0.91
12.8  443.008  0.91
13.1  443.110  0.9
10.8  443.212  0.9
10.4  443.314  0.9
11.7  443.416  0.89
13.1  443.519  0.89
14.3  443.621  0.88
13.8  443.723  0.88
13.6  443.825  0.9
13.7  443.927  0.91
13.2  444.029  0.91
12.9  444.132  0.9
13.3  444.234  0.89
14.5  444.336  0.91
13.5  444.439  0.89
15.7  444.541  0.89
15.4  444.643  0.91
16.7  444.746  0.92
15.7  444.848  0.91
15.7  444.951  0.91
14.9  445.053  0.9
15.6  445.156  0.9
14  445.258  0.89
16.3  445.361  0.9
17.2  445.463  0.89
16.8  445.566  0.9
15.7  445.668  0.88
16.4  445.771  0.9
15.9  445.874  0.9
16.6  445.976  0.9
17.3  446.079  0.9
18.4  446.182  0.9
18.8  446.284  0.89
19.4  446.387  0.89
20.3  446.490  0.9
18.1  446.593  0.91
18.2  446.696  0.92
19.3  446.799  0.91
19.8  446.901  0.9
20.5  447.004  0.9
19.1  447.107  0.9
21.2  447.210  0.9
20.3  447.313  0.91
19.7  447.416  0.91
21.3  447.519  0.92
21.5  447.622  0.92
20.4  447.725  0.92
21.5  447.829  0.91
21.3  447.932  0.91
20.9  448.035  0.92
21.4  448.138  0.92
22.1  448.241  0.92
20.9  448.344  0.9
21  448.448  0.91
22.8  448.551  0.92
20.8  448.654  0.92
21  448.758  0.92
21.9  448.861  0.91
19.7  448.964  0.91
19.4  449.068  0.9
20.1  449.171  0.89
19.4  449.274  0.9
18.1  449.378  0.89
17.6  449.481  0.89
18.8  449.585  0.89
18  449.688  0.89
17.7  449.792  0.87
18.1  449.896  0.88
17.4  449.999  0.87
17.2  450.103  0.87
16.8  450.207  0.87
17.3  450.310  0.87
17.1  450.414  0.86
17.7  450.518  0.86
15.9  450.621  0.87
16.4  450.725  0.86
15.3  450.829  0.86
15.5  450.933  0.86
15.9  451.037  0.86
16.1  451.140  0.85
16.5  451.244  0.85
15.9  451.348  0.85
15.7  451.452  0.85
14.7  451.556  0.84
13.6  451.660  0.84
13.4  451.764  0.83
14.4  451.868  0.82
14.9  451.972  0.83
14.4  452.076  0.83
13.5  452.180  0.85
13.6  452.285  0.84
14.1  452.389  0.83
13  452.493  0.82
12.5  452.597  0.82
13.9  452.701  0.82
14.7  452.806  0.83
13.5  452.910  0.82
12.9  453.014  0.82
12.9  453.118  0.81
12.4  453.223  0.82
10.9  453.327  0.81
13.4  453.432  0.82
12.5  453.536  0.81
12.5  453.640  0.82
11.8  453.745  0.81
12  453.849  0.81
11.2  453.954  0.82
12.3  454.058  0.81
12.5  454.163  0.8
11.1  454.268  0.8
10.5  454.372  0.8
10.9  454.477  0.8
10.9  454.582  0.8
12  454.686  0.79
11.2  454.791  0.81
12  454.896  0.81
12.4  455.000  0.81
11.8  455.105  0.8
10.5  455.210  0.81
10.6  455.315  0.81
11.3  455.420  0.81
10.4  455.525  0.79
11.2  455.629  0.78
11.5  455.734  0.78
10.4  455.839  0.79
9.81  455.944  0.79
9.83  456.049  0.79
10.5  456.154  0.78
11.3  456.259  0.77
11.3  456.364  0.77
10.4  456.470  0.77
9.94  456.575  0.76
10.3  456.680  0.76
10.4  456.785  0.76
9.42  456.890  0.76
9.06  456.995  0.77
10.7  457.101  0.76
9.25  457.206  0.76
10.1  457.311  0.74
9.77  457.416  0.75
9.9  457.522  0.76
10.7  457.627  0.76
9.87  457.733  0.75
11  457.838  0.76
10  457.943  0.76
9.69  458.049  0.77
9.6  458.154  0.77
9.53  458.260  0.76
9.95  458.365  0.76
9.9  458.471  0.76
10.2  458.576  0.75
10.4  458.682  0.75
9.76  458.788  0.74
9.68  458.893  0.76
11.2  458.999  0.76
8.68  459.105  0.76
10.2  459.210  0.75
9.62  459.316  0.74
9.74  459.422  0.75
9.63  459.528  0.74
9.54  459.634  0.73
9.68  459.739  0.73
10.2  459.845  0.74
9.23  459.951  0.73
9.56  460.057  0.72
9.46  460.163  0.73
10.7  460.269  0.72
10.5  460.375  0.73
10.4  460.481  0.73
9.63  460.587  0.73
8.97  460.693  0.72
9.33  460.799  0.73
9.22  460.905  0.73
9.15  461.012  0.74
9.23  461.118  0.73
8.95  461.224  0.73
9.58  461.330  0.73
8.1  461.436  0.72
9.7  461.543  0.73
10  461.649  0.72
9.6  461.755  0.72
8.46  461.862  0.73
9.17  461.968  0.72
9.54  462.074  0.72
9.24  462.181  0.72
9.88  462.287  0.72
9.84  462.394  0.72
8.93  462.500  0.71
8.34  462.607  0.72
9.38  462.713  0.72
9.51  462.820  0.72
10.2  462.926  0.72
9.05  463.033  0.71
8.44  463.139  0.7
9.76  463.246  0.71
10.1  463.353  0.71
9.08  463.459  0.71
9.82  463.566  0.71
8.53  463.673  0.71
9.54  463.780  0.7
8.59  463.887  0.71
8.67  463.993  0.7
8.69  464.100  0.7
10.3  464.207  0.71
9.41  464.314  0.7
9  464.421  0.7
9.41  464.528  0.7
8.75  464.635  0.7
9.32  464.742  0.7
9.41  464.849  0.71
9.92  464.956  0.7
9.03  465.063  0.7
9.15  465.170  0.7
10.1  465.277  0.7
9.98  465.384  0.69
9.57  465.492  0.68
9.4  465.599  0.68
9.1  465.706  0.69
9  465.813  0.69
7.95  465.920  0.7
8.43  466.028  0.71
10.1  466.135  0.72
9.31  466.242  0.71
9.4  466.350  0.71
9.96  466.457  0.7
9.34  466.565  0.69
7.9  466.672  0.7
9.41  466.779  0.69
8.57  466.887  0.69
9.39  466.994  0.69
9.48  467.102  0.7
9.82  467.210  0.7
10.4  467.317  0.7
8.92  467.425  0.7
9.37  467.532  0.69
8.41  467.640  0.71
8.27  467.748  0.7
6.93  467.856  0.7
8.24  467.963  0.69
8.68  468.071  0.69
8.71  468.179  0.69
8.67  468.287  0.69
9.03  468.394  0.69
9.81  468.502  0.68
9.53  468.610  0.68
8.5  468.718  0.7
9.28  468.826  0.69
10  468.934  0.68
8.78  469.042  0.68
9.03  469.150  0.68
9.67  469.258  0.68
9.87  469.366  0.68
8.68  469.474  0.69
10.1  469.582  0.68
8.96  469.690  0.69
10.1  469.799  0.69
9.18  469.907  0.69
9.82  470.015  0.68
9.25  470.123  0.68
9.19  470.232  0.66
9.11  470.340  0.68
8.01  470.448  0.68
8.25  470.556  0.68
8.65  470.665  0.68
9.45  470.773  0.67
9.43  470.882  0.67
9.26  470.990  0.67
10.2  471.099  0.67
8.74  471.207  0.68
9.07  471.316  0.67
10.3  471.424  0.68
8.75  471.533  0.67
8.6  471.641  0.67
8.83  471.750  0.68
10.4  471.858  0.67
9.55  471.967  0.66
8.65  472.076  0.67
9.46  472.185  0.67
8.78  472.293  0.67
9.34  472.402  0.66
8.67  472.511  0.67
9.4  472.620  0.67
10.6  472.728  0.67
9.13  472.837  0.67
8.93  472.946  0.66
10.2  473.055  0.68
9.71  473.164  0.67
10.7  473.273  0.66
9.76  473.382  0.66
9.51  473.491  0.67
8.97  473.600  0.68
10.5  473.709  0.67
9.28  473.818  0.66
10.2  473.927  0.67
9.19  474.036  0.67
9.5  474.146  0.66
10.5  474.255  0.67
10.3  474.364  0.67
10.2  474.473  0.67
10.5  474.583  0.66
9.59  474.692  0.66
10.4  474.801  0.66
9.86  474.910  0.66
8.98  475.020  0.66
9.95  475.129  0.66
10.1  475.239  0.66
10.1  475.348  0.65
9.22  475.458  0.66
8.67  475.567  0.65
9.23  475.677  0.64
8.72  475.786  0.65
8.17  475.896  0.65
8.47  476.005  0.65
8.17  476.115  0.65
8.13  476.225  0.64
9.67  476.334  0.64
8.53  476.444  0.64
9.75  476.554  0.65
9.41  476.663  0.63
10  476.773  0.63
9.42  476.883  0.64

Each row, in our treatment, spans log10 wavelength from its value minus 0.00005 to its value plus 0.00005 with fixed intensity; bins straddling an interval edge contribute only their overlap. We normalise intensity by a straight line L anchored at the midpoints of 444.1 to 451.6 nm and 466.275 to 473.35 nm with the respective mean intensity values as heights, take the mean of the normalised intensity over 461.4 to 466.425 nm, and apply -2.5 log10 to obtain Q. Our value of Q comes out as 0.24 mag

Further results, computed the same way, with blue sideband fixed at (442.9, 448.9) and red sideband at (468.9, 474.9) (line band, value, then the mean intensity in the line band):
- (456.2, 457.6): 0.35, 10.2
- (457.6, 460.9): 0.32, 9.87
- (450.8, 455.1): 0.15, 13.2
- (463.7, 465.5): 0.24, 9.32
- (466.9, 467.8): 0.17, 9.23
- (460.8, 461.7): 0.34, 9.24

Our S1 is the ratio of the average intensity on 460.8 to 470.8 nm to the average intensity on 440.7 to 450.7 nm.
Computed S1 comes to 0.6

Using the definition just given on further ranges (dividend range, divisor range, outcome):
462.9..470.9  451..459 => 0.78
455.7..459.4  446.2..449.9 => 0.50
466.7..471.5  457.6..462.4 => 0.94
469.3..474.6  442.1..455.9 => 0.61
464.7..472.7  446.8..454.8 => 0.56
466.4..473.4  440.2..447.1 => 0.67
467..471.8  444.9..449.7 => 0.48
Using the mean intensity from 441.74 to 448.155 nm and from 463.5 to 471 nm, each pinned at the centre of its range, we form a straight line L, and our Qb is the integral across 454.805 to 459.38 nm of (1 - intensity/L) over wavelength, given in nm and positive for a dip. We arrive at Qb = 0.68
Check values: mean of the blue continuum 15.7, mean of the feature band 10.3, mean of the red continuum 9.16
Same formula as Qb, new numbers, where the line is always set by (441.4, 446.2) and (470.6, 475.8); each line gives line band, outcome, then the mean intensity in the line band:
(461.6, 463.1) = 0.23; 9.36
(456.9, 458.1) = 0.18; 9.98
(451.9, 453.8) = -0.13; 13.2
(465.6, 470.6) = 0.56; 9.09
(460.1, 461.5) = 0.22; 9.48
